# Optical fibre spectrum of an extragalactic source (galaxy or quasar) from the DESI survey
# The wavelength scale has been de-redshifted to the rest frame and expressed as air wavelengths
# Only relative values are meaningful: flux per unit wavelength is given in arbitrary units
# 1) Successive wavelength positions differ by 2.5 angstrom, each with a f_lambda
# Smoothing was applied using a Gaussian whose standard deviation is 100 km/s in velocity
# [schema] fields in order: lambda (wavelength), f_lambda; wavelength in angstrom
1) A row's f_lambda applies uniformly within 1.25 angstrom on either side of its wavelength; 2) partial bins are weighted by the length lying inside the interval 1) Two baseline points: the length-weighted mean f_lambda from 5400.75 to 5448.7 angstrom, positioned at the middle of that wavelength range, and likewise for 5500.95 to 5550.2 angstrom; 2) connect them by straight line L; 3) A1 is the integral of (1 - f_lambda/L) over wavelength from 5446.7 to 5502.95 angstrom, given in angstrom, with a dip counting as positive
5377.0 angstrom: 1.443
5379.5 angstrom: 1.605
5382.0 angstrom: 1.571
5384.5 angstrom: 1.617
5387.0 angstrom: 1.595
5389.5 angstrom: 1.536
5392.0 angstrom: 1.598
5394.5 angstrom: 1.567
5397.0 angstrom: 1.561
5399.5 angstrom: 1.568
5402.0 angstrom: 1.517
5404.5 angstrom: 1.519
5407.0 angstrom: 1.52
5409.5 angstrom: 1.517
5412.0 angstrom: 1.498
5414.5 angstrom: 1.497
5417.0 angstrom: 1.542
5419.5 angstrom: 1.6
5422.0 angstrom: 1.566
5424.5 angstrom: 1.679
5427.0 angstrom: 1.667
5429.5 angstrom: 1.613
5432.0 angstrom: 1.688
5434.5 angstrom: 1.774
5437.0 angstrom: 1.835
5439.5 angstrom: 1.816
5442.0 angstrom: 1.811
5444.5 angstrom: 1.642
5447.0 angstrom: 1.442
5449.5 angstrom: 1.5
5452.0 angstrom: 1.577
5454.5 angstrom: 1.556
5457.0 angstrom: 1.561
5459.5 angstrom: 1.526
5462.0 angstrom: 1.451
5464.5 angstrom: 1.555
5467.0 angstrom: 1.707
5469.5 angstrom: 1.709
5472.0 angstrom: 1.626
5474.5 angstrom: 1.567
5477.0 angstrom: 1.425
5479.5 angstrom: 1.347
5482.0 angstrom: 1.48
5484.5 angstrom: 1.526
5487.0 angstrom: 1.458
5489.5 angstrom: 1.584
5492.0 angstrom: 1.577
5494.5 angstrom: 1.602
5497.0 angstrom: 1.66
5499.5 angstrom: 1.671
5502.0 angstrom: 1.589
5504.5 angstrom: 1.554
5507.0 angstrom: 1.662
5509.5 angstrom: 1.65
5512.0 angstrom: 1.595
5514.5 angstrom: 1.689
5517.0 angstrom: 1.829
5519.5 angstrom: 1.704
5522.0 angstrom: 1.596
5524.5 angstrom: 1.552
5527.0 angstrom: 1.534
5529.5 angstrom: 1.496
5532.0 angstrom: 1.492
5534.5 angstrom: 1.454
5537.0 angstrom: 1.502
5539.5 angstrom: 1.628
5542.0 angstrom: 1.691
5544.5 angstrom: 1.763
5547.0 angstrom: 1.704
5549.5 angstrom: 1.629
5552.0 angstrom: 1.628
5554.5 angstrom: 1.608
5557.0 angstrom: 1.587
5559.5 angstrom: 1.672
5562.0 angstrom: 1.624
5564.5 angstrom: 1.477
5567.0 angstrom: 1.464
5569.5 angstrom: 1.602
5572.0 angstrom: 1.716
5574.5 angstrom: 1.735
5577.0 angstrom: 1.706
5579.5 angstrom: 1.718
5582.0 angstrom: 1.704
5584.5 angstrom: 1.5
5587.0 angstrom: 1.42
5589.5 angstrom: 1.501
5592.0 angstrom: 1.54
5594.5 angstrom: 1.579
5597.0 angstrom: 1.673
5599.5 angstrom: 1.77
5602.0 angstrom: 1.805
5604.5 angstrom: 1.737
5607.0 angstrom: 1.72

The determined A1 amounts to 2.2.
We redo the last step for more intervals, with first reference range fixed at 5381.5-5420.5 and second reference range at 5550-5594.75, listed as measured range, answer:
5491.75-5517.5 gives -1.0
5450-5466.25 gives 0.3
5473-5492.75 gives 1.0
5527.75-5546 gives 0.2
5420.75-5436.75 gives -1.2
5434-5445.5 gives -1.6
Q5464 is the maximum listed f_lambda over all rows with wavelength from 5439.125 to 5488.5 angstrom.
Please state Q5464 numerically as 1.816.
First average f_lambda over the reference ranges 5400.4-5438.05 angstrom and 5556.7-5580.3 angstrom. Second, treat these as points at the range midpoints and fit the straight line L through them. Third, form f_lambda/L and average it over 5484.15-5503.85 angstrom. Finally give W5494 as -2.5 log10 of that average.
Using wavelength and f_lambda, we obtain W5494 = 0.02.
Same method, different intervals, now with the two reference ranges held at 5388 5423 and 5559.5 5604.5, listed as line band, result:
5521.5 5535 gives 0.06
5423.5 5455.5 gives -0.07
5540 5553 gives -0.05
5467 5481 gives 0.02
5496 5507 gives -0.02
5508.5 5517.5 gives -0.06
